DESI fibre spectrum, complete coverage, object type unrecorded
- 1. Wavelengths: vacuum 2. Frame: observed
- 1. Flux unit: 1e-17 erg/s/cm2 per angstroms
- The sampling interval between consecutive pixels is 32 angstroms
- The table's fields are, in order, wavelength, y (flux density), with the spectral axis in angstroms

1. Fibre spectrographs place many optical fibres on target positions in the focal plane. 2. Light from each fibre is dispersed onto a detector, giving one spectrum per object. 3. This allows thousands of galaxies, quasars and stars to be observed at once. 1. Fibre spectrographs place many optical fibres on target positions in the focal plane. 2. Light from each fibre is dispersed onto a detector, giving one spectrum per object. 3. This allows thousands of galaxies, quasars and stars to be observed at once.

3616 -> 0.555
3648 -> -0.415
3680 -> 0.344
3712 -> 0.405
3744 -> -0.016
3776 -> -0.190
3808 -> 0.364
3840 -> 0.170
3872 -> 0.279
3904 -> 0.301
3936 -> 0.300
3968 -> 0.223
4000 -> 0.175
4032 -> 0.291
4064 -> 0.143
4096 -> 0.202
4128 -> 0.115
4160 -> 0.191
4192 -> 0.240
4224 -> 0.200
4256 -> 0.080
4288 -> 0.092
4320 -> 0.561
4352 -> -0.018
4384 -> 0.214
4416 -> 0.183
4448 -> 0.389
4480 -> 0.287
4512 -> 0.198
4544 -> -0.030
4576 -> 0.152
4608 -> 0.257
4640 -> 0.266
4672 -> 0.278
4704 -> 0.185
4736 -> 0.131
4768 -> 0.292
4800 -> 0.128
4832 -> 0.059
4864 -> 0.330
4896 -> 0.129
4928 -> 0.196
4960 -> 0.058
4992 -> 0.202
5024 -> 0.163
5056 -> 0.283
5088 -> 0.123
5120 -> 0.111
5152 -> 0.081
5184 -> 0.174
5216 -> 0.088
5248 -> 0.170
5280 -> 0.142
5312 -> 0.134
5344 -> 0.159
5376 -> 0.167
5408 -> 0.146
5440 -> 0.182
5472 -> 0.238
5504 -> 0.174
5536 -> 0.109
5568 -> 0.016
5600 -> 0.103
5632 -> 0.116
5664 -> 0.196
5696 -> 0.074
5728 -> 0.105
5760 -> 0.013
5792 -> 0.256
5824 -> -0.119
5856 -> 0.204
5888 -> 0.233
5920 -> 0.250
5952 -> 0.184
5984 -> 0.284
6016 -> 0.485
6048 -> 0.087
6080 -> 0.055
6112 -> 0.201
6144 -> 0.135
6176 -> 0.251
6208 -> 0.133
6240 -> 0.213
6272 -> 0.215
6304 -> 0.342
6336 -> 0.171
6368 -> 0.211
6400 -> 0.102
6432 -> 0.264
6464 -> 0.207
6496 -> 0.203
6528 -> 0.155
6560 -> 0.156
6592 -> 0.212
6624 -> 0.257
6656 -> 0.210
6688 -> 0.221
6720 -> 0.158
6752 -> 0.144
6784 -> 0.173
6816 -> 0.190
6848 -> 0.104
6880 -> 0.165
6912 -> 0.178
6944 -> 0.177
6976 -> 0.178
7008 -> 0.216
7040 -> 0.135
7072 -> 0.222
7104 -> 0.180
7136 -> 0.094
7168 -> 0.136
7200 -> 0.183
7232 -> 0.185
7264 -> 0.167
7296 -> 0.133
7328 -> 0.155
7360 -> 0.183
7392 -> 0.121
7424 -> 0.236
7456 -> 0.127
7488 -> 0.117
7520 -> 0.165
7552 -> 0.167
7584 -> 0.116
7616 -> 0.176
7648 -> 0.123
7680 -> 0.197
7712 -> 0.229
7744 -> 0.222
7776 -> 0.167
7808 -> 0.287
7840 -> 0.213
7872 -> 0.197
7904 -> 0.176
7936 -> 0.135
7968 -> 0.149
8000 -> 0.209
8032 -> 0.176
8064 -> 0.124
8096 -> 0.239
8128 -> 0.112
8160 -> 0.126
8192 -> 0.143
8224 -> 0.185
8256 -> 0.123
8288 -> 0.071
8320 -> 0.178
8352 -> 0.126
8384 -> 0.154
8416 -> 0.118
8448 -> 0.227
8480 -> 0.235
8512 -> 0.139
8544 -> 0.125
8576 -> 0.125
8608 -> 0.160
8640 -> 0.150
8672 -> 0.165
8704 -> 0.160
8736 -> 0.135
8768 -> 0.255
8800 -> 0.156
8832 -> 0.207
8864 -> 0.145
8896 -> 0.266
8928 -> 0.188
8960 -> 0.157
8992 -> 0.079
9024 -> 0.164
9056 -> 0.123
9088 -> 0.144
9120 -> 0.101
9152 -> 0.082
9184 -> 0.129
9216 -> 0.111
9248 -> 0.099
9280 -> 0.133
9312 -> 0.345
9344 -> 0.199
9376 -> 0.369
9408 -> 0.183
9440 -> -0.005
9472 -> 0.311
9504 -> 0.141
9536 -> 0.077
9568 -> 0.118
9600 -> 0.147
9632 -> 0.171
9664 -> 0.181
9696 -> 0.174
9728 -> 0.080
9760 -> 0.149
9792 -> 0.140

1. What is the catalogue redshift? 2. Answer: 0.62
